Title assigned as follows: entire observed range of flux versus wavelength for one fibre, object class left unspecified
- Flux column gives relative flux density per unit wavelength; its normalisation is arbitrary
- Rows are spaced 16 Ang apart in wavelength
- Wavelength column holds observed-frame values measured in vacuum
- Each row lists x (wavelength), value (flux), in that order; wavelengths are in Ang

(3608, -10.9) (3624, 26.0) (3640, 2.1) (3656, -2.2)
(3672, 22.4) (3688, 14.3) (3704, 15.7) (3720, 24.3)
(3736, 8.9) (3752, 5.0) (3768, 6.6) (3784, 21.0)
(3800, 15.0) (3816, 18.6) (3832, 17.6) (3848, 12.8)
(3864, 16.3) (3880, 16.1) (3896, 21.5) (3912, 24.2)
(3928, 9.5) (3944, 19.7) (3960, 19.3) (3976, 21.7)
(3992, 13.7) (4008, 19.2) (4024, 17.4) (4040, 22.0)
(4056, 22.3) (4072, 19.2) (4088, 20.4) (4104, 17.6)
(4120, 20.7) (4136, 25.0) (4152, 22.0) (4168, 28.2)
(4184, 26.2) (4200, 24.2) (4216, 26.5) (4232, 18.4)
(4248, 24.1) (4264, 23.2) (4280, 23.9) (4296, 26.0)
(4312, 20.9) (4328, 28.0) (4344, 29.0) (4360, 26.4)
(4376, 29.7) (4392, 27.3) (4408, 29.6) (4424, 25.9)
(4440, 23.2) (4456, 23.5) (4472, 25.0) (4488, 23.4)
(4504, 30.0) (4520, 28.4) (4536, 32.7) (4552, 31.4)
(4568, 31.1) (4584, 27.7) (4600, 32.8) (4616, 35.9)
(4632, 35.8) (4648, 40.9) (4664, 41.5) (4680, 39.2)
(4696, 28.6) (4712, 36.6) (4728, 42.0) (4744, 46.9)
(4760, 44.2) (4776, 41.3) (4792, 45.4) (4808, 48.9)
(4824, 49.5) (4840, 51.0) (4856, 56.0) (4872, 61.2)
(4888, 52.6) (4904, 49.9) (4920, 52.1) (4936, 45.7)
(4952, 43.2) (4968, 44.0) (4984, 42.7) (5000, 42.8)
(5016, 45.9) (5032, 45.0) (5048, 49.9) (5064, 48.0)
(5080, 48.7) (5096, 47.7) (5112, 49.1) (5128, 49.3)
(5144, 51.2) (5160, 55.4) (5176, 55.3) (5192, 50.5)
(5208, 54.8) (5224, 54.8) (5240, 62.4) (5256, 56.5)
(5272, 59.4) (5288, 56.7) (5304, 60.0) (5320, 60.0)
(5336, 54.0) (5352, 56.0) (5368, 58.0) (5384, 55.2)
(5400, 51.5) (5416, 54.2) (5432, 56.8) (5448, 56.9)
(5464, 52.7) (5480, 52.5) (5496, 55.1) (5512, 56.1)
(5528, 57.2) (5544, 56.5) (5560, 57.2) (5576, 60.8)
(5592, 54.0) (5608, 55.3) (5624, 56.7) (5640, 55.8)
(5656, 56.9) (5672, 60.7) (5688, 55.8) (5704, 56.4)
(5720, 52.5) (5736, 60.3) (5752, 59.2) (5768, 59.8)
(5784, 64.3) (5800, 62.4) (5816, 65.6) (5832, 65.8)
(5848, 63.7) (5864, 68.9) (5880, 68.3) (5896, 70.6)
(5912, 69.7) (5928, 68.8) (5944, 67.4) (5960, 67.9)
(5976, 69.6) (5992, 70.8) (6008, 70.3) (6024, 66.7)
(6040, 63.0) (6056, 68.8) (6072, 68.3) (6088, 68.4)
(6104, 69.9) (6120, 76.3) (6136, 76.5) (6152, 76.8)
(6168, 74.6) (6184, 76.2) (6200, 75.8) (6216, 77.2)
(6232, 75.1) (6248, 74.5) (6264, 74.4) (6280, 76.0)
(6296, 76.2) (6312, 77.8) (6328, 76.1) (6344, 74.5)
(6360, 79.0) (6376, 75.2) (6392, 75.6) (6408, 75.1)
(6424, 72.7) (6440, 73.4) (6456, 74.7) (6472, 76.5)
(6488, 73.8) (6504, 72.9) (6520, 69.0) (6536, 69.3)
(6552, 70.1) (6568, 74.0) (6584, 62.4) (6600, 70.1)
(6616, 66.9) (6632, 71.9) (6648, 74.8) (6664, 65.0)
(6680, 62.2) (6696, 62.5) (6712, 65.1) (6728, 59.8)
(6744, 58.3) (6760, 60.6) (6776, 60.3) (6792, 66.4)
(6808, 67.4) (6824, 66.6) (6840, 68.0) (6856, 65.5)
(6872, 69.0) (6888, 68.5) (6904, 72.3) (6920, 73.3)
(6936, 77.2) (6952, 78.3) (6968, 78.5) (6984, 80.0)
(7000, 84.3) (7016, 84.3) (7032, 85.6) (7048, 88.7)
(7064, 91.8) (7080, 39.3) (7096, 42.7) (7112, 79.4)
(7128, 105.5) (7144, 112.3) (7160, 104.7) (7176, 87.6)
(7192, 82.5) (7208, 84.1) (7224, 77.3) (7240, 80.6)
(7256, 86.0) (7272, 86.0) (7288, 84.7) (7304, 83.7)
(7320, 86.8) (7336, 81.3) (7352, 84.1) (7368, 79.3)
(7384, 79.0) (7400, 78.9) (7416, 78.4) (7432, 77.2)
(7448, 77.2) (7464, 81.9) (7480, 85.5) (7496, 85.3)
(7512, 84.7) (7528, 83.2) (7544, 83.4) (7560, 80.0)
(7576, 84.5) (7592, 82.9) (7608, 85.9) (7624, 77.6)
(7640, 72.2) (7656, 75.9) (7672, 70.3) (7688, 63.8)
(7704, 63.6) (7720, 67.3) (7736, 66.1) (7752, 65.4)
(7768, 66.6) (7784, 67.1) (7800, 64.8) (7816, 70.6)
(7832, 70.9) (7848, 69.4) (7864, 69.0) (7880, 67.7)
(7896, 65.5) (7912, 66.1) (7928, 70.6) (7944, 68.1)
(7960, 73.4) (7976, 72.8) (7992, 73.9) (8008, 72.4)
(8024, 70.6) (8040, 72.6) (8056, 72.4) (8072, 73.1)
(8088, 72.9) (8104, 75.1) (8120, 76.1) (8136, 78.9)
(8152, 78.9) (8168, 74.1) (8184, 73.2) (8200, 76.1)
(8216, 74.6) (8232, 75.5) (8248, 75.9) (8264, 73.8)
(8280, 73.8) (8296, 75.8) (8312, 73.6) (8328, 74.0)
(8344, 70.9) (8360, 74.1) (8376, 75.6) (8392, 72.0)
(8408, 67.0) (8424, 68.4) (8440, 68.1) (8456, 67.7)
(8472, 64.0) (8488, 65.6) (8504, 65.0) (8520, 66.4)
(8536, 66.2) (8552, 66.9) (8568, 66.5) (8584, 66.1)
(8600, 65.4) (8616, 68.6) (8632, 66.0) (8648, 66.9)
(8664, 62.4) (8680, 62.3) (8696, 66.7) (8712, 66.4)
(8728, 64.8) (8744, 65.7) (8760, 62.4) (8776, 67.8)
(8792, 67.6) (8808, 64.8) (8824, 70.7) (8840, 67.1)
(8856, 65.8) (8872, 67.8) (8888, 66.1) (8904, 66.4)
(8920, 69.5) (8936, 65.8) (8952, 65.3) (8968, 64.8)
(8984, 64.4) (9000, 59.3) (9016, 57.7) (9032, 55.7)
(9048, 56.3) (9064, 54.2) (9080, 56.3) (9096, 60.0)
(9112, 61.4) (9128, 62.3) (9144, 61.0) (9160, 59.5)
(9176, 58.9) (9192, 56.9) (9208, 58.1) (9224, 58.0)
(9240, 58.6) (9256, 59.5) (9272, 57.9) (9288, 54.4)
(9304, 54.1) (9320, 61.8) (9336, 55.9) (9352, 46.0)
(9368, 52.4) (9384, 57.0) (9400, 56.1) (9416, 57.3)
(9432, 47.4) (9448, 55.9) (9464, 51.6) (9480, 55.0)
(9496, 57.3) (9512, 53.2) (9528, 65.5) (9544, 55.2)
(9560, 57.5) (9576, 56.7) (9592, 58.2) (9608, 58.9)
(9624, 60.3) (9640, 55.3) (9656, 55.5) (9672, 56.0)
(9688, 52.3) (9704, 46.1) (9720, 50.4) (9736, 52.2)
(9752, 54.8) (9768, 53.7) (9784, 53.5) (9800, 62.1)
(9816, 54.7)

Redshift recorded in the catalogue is 0.79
